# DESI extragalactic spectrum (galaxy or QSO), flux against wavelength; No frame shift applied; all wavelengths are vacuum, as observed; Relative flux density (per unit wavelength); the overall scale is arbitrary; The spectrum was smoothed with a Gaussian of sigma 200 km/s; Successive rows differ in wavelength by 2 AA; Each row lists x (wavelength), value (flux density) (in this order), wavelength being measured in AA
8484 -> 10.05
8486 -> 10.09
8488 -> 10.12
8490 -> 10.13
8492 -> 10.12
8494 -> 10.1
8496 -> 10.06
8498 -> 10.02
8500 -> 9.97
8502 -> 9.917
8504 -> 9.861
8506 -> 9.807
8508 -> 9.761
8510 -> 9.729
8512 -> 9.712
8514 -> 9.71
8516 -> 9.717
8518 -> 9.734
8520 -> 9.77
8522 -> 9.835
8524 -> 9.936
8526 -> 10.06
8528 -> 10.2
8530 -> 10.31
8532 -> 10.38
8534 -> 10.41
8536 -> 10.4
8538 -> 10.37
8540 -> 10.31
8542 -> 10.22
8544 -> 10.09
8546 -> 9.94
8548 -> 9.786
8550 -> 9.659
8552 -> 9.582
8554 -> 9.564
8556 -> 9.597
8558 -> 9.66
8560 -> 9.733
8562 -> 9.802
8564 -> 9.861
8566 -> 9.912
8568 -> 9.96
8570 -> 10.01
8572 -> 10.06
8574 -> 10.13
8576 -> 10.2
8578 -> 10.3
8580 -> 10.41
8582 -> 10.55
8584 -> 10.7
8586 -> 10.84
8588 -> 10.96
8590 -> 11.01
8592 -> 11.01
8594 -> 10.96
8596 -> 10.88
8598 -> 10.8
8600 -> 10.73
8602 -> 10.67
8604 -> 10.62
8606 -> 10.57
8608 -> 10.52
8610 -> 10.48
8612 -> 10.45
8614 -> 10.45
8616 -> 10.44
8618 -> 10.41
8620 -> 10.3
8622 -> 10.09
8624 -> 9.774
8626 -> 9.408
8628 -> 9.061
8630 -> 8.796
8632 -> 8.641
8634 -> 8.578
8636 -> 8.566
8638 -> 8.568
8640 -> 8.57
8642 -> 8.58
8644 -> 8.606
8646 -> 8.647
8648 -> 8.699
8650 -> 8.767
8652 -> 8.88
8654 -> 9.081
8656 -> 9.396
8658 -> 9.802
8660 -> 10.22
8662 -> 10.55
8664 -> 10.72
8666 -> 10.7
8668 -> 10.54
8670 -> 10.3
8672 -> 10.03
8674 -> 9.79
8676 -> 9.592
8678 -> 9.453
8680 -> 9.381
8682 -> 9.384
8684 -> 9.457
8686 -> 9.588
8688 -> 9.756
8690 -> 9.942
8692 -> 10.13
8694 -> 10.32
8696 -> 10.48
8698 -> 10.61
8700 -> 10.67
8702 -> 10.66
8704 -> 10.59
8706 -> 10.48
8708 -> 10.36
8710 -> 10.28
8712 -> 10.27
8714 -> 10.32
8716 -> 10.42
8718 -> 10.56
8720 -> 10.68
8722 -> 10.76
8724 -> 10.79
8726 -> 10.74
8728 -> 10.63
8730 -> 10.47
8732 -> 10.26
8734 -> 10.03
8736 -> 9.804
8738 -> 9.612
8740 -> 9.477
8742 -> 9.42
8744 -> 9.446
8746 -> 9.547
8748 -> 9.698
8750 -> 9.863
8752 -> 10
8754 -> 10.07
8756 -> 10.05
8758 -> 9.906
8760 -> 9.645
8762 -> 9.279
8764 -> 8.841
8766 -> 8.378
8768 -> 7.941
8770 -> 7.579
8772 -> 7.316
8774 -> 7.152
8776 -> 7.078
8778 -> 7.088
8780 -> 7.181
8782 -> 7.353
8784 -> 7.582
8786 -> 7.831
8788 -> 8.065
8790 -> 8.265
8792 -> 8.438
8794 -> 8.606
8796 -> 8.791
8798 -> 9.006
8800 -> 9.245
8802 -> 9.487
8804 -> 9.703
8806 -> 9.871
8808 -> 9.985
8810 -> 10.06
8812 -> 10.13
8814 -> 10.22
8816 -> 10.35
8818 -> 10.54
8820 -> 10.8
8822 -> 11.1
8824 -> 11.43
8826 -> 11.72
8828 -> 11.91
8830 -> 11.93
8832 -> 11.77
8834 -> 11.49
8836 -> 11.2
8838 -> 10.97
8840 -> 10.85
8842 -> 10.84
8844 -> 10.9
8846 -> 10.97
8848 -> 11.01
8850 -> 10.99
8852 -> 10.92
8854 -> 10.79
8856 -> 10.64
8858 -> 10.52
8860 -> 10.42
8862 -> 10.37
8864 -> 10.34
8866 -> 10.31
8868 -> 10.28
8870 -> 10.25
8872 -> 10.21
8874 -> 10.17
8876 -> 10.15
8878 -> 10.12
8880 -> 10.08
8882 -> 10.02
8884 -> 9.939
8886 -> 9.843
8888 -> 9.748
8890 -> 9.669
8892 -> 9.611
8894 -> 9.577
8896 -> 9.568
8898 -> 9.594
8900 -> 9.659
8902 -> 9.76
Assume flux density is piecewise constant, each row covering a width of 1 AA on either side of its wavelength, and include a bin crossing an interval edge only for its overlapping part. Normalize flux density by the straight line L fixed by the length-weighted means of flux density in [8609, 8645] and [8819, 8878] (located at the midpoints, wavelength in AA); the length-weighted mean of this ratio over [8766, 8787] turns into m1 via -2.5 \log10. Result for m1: 0.36 mag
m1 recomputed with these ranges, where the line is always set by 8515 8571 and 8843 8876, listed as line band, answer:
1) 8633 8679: 0.084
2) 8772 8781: 0.407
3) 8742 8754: 0.068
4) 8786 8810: 0.157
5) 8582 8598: -0.086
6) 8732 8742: 0.062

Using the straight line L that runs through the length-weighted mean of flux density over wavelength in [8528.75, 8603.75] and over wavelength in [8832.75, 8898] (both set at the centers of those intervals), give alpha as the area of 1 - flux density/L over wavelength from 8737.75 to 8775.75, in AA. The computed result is 4.7 AA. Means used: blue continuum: 10.3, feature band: 9.07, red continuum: 10.4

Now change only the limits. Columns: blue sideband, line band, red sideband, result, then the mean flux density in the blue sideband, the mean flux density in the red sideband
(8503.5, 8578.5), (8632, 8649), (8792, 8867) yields 2.6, 9.95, 10.5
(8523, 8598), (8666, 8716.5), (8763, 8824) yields -3.6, 10.2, 8.84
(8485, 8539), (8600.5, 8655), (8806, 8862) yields 4.3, 10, 10.9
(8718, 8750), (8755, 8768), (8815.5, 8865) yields 1.4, 10.1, 11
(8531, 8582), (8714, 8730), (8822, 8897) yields -0.4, 10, 10.6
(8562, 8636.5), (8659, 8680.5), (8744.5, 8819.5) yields -0.9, 10.2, 8.94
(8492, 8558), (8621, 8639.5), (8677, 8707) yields 1.8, 9.95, 10.1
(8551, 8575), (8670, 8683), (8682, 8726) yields 0.7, 9.82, 10.3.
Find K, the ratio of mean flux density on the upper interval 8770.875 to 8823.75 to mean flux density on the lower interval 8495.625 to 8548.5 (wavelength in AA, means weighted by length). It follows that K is 0.9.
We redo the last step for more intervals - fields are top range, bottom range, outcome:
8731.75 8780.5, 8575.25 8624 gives 0.85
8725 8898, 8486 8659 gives 0.99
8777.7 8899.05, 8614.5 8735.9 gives 1.02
